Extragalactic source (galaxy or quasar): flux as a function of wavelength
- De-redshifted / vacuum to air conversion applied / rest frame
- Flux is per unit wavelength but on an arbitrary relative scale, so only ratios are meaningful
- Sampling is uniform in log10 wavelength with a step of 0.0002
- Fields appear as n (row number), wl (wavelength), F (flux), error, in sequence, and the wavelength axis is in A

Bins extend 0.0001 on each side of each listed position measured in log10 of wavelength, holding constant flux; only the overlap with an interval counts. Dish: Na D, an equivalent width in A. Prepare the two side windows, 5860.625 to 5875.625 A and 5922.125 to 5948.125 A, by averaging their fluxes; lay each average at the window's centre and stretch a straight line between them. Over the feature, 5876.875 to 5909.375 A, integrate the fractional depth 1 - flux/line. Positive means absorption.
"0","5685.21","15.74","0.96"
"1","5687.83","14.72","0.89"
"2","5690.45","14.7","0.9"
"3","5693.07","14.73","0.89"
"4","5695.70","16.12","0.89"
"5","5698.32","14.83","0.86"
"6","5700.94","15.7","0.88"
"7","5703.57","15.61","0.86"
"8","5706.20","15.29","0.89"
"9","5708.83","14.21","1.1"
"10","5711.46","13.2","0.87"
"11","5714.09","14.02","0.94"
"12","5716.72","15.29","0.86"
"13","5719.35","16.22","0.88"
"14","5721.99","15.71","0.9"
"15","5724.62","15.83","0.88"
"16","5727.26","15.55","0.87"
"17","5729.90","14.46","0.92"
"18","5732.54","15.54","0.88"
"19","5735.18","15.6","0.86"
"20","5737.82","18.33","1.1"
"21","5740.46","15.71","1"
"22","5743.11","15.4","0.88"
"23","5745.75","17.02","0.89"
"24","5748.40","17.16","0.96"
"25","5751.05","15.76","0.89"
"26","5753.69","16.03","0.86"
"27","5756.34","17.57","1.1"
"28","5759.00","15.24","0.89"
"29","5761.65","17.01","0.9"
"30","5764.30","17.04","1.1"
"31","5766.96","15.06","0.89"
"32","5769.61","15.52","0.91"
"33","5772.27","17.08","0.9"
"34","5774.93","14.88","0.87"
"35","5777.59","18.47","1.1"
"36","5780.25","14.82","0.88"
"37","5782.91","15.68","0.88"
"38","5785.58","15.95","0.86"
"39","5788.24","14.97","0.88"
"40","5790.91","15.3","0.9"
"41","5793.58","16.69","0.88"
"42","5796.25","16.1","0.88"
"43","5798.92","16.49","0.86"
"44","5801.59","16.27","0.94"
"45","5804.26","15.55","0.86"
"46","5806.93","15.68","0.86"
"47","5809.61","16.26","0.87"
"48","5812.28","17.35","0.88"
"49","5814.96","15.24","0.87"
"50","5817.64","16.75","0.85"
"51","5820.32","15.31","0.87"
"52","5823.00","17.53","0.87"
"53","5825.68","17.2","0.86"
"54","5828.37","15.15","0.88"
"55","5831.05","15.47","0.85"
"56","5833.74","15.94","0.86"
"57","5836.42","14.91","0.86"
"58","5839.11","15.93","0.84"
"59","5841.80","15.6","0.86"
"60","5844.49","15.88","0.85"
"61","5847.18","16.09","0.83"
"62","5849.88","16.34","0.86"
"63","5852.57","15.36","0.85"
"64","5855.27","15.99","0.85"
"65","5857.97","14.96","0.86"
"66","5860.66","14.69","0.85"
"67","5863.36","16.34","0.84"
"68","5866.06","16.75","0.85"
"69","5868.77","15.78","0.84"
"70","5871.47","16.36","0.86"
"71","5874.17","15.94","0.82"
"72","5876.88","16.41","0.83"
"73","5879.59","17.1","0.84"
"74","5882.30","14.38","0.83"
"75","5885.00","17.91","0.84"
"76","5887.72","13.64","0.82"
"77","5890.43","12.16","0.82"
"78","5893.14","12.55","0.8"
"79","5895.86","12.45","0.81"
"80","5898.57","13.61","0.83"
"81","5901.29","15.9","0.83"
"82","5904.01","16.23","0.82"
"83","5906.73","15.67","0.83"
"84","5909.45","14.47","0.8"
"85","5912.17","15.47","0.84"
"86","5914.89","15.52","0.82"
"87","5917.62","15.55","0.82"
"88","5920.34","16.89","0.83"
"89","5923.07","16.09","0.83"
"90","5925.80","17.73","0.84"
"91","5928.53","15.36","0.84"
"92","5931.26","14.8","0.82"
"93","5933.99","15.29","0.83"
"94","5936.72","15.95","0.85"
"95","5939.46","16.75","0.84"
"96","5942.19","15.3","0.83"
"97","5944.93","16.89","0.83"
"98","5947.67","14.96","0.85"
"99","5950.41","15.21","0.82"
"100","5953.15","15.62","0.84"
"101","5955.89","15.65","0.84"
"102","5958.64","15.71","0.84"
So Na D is 2.6 A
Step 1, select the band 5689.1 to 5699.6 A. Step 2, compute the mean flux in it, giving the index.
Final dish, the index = 15.1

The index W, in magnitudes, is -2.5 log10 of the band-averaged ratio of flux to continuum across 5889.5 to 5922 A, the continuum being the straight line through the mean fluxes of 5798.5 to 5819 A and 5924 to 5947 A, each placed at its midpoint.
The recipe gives 0.09 mag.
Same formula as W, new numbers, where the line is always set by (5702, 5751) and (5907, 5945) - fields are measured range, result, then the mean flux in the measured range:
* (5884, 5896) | 0.150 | 13.7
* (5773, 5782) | -0.033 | 16.1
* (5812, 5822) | -0.027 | 16.1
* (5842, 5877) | -0.010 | 15.9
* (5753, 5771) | -0.041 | 16.2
